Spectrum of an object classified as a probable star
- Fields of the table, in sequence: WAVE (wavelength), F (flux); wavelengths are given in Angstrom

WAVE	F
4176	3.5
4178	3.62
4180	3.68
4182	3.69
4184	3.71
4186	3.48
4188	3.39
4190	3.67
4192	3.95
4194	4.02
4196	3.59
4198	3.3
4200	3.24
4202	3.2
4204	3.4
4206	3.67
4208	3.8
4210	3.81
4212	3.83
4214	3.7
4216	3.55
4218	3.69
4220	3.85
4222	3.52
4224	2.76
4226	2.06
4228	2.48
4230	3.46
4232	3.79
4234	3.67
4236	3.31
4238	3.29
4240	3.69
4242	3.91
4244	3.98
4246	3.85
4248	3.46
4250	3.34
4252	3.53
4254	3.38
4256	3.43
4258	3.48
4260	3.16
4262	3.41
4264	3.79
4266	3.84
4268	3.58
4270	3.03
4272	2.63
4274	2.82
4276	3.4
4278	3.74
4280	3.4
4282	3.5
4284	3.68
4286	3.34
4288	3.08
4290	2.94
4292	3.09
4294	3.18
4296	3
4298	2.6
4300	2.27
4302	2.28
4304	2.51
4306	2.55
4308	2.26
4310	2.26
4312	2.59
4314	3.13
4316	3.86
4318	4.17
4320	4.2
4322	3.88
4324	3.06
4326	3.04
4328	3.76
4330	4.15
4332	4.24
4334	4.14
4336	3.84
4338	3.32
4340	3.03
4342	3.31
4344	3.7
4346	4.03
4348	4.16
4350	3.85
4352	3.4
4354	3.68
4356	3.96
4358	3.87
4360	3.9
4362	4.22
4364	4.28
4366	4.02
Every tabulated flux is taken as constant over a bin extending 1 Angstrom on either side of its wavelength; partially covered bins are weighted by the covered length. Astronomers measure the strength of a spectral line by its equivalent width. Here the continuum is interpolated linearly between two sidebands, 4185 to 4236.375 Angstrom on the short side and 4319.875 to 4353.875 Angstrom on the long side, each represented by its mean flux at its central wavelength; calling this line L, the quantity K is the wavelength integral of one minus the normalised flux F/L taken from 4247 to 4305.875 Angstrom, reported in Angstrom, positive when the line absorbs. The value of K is 6.5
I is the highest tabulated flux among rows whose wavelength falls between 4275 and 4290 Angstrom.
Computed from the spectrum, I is 3.74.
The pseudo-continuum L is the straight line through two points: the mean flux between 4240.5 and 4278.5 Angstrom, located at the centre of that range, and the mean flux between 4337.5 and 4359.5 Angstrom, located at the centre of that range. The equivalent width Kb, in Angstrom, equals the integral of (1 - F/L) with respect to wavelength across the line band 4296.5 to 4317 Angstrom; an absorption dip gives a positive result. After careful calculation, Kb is 5.4 Angstrom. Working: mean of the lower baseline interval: 3.46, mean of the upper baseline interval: 3.68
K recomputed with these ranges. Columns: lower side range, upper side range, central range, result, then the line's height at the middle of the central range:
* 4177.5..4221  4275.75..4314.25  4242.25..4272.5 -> -2.6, 3.2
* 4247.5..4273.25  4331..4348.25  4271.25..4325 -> 6.9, 3.55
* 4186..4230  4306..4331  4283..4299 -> 1.2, 3.36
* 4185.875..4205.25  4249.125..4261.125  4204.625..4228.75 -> 0.5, 3.48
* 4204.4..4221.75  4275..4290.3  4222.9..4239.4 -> 2.3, 3.64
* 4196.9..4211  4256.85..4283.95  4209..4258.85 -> -0.5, 3.44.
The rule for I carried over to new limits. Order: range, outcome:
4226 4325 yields 4.2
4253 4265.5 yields 3.79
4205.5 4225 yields 3.85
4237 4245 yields 3.98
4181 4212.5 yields 4.02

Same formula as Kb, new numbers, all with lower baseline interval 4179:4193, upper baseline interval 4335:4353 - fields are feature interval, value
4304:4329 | 3.0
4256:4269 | 0.4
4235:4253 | 0.2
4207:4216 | -0.3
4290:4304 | 3.5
